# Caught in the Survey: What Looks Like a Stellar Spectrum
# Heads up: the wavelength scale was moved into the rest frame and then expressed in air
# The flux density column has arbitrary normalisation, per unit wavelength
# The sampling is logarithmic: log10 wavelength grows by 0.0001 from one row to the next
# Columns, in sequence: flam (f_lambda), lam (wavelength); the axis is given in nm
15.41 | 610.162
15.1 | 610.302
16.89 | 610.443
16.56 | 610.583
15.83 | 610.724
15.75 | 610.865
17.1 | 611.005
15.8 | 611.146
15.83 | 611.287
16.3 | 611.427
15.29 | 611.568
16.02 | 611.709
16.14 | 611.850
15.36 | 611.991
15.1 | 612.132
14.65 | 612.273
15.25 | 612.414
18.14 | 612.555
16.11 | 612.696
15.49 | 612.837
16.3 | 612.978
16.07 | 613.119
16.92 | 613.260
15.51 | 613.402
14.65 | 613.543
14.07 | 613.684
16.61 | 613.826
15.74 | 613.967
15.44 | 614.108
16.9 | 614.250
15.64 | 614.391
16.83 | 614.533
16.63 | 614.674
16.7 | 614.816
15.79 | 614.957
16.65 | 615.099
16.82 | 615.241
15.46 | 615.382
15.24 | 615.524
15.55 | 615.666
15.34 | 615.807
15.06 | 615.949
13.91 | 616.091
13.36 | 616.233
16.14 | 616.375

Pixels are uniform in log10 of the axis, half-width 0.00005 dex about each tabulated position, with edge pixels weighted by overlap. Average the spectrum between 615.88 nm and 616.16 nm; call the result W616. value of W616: 14.5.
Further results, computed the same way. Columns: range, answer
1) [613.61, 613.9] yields 15.3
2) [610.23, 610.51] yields 16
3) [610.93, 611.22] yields 16.4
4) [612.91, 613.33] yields 16.4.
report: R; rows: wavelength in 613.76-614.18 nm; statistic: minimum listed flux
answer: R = 15.44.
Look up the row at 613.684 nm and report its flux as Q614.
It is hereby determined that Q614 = 14.07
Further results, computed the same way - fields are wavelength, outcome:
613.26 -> 16.92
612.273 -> 14.65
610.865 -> 15.75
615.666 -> 15.55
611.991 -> 15.36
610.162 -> 15.41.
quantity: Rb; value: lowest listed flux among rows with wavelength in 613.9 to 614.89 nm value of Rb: 15.44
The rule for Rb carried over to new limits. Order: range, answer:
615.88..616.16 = 13.91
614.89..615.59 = 15.24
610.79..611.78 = 15.29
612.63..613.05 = 15.49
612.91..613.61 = 14.65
